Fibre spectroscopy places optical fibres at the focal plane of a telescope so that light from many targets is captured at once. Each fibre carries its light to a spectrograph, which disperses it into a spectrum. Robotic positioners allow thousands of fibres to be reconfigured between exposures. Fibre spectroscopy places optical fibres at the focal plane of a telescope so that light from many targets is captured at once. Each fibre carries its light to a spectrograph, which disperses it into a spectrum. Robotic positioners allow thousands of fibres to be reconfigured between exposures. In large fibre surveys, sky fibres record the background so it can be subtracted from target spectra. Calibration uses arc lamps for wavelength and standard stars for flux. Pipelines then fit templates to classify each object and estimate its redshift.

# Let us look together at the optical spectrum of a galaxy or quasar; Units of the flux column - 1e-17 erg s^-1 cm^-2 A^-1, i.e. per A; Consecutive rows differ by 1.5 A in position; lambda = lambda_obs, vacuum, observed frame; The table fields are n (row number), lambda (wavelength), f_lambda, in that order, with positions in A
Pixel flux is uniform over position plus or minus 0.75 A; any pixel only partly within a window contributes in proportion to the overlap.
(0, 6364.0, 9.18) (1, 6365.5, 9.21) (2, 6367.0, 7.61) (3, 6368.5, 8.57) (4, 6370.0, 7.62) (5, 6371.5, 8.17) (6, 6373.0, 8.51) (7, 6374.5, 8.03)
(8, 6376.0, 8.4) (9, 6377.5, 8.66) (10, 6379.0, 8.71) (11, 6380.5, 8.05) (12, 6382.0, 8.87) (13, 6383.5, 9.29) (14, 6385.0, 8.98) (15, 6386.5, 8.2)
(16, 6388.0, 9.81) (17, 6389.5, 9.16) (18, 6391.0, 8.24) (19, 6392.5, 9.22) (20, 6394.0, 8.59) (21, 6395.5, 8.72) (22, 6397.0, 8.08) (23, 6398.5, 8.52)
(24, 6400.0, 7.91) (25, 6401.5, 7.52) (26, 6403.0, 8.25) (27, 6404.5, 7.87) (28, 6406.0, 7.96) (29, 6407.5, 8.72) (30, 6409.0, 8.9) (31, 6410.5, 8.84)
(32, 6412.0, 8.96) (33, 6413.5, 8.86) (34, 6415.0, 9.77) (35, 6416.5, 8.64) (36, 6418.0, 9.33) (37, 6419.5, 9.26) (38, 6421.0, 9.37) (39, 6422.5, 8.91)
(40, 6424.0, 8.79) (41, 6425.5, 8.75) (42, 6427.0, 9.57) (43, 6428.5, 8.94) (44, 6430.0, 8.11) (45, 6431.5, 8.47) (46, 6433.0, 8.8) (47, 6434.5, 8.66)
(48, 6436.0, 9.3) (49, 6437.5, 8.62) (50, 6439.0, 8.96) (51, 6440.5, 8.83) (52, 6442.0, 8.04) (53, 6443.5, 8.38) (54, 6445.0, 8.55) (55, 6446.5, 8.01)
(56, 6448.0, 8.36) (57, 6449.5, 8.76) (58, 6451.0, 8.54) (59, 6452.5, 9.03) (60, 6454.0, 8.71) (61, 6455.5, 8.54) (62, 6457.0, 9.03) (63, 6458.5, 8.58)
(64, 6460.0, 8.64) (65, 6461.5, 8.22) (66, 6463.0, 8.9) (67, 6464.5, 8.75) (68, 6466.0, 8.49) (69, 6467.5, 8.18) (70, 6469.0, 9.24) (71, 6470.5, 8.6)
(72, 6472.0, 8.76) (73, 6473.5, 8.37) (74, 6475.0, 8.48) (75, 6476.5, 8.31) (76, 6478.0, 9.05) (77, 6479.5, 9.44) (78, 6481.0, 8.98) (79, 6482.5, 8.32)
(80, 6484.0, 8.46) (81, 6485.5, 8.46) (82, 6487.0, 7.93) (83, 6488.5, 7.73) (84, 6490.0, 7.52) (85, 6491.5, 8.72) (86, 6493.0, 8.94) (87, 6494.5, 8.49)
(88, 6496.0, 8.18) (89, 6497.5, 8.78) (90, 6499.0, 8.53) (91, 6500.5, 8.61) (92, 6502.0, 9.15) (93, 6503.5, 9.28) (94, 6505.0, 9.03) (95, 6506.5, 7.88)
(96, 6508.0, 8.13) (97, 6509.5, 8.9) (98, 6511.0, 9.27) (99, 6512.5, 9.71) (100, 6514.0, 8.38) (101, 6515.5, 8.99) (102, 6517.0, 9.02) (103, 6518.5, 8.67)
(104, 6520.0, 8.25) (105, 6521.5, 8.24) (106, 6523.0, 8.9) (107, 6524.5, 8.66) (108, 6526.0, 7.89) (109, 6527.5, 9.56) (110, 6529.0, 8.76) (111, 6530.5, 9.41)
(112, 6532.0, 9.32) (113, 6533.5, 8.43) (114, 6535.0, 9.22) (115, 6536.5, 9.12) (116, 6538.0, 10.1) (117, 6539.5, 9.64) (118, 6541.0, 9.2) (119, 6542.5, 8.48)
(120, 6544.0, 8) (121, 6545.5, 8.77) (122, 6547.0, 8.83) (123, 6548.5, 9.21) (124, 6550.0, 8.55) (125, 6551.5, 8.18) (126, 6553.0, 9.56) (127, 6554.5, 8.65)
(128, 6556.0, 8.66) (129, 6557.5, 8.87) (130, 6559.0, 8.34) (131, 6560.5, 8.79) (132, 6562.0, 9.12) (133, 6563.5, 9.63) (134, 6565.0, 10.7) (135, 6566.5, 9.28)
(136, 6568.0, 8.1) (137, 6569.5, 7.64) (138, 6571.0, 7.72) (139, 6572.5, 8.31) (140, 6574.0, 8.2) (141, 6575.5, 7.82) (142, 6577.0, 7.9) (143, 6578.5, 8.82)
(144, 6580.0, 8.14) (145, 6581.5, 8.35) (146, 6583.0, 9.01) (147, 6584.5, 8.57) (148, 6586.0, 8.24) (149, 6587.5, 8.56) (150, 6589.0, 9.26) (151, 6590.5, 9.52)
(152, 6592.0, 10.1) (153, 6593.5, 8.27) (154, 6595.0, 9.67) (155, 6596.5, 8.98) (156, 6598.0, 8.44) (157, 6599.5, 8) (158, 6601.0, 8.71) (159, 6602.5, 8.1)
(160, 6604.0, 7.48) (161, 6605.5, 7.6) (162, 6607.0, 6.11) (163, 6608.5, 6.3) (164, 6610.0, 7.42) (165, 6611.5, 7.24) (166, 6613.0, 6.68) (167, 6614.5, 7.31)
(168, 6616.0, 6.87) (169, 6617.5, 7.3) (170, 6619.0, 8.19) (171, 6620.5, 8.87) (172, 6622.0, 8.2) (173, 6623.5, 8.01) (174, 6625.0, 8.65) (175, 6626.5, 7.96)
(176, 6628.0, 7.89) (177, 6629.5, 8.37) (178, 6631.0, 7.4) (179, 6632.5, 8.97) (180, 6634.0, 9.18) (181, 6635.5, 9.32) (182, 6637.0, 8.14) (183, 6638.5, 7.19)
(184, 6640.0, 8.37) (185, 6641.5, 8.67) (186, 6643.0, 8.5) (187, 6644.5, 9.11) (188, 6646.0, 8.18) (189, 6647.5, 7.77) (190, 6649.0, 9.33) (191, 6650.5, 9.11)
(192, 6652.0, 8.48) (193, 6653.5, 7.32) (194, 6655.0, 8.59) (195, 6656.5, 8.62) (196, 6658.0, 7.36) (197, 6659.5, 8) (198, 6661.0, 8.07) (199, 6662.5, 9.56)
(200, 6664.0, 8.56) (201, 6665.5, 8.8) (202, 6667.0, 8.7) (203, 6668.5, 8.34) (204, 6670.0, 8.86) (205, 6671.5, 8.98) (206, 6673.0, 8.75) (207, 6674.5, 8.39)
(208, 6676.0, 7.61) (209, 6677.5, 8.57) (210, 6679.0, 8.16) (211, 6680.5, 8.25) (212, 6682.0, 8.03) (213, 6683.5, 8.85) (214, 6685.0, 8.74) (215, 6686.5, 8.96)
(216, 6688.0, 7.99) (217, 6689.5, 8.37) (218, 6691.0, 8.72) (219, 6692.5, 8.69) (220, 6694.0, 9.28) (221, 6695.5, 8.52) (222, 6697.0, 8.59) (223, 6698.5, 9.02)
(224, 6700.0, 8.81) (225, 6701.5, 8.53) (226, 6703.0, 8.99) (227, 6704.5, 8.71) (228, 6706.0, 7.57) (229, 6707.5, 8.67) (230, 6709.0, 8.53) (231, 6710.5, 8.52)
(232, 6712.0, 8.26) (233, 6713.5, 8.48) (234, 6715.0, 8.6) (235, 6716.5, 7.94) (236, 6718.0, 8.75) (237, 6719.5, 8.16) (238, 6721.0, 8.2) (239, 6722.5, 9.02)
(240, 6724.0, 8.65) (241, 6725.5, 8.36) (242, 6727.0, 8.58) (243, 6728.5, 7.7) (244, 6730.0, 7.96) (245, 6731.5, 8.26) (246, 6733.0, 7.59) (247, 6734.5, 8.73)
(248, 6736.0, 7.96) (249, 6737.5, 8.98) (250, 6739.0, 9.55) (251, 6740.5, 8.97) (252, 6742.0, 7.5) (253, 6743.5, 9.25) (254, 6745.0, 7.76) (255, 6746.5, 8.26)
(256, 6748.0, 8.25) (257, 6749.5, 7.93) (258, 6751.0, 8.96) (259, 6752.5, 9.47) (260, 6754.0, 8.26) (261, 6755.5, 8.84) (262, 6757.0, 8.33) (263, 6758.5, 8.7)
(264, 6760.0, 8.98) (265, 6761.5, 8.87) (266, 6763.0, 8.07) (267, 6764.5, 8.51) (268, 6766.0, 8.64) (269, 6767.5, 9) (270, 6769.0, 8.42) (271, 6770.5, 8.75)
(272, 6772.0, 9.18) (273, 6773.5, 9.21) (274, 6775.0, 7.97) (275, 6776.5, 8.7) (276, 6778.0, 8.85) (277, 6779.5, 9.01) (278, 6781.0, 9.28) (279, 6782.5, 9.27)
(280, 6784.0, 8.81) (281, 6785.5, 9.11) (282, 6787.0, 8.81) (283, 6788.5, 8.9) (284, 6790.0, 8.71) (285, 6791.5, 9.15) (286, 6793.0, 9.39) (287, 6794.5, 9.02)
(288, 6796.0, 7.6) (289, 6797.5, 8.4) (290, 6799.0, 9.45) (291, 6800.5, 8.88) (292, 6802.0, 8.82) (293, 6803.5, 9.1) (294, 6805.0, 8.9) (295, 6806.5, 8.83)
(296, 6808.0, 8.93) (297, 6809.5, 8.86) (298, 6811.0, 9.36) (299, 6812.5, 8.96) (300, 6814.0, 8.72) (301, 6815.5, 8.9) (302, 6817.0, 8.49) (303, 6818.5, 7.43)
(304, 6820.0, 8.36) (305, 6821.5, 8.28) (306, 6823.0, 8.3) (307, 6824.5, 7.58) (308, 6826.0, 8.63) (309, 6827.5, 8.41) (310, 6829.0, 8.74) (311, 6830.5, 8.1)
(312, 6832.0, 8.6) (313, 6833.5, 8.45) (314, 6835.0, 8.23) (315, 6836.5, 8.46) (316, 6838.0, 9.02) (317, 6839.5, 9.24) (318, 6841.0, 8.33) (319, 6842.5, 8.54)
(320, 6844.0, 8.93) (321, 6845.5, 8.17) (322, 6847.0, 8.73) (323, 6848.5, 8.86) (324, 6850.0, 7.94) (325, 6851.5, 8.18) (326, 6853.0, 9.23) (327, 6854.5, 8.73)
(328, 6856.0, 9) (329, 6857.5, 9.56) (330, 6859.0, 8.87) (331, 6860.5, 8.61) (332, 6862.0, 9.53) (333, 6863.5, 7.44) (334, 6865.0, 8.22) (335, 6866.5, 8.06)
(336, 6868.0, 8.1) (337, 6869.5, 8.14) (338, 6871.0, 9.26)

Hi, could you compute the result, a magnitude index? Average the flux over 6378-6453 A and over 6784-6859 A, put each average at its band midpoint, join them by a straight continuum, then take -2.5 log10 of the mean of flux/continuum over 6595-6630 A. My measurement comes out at 0.12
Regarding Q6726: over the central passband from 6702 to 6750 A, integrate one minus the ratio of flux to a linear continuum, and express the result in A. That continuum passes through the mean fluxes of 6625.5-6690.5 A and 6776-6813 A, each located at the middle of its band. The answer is 1.5 A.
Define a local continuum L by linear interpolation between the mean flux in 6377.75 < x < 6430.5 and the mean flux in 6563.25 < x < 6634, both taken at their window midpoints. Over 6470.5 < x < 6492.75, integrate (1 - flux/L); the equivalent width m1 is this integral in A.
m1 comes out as 0.1 A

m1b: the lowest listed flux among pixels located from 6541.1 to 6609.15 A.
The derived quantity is 6.11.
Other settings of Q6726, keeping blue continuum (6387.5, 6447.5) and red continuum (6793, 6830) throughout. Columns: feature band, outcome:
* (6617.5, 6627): 0.46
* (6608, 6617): 1.73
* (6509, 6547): -1.02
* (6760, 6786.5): -0.51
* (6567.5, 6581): 0.93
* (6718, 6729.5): 0.34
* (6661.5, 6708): 0.32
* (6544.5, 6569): -0.72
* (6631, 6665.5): 0.82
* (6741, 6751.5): 0.45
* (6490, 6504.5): 0.00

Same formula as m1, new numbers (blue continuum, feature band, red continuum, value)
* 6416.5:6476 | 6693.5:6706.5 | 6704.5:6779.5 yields -0.2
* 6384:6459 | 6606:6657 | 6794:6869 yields 3.6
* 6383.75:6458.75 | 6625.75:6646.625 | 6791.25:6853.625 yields 0.7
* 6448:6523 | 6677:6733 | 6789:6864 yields 1.2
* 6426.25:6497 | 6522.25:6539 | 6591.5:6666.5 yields -1.2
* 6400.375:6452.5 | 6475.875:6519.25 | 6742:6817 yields 0.3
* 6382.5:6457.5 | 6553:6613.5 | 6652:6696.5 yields 1.1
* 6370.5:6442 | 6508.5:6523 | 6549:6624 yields -0.6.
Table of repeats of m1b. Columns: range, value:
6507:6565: 7.89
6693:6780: 7.5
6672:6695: 7.61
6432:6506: 7.52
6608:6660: 6.3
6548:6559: 8.18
